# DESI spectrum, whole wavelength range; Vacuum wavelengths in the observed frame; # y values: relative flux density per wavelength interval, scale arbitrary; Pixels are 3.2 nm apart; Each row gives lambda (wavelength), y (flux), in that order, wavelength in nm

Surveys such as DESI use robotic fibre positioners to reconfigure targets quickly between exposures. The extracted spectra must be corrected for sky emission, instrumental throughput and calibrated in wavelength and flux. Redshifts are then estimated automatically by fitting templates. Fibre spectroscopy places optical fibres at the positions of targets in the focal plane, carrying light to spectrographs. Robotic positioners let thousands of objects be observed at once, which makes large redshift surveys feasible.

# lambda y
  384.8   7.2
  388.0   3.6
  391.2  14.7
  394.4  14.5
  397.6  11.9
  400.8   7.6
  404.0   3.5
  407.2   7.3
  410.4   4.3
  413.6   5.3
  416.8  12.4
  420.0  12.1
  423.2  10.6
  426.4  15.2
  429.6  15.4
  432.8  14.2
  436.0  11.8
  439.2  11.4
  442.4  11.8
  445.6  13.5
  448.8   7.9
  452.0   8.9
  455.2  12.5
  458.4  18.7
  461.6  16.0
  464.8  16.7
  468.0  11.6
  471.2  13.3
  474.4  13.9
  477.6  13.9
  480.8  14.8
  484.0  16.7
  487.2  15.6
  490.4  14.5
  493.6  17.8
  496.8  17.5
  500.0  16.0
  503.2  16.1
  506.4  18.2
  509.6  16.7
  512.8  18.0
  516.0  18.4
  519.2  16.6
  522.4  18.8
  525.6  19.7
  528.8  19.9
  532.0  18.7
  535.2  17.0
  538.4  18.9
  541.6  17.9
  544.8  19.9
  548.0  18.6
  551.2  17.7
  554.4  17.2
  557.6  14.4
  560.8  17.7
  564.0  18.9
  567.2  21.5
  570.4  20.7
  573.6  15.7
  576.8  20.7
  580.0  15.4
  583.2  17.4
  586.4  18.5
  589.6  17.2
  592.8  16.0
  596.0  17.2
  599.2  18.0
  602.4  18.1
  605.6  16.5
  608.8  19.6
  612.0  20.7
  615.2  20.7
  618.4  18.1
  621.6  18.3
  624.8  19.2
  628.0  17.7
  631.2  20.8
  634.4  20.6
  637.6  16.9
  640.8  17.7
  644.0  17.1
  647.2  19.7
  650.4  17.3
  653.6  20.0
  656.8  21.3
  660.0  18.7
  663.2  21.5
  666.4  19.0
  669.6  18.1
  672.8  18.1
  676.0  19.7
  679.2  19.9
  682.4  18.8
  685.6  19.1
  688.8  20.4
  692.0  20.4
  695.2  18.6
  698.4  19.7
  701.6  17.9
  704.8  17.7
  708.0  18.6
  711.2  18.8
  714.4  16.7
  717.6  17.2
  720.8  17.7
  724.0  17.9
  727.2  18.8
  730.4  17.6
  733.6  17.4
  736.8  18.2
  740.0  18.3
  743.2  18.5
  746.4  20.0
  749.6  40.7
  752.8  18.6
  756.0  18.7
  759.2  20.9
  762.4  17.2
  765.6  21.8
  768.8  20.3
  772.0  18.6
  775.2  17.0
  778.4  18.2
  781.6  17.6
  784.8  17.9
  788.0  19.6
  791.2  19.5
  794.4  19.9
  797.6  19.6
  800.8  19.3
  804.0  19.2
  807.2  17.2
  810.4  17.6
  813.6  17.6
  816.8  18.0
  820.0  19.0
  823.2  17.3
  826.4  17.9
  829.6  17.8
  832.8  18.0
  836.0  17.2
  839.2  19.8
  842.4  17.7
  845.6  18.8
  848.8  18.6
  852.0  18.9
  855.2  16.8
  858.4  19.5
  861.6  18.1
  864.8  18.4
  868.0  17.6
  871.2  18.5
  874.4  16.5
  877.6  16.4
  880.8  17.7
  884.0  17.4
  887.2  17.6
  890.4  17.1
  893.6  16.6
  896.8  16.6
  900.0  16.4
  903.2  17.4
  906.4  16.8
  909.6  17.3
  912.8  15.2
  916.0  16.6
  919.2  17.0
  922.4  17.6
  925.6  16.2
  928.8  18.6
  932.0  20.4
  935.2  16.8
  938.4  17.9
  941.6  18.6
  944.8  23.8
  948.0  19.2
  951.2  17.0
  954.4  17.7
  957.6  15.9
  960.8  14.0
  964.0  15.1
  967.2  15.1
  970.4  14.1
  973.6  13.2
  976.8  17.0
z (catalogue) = 0.140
